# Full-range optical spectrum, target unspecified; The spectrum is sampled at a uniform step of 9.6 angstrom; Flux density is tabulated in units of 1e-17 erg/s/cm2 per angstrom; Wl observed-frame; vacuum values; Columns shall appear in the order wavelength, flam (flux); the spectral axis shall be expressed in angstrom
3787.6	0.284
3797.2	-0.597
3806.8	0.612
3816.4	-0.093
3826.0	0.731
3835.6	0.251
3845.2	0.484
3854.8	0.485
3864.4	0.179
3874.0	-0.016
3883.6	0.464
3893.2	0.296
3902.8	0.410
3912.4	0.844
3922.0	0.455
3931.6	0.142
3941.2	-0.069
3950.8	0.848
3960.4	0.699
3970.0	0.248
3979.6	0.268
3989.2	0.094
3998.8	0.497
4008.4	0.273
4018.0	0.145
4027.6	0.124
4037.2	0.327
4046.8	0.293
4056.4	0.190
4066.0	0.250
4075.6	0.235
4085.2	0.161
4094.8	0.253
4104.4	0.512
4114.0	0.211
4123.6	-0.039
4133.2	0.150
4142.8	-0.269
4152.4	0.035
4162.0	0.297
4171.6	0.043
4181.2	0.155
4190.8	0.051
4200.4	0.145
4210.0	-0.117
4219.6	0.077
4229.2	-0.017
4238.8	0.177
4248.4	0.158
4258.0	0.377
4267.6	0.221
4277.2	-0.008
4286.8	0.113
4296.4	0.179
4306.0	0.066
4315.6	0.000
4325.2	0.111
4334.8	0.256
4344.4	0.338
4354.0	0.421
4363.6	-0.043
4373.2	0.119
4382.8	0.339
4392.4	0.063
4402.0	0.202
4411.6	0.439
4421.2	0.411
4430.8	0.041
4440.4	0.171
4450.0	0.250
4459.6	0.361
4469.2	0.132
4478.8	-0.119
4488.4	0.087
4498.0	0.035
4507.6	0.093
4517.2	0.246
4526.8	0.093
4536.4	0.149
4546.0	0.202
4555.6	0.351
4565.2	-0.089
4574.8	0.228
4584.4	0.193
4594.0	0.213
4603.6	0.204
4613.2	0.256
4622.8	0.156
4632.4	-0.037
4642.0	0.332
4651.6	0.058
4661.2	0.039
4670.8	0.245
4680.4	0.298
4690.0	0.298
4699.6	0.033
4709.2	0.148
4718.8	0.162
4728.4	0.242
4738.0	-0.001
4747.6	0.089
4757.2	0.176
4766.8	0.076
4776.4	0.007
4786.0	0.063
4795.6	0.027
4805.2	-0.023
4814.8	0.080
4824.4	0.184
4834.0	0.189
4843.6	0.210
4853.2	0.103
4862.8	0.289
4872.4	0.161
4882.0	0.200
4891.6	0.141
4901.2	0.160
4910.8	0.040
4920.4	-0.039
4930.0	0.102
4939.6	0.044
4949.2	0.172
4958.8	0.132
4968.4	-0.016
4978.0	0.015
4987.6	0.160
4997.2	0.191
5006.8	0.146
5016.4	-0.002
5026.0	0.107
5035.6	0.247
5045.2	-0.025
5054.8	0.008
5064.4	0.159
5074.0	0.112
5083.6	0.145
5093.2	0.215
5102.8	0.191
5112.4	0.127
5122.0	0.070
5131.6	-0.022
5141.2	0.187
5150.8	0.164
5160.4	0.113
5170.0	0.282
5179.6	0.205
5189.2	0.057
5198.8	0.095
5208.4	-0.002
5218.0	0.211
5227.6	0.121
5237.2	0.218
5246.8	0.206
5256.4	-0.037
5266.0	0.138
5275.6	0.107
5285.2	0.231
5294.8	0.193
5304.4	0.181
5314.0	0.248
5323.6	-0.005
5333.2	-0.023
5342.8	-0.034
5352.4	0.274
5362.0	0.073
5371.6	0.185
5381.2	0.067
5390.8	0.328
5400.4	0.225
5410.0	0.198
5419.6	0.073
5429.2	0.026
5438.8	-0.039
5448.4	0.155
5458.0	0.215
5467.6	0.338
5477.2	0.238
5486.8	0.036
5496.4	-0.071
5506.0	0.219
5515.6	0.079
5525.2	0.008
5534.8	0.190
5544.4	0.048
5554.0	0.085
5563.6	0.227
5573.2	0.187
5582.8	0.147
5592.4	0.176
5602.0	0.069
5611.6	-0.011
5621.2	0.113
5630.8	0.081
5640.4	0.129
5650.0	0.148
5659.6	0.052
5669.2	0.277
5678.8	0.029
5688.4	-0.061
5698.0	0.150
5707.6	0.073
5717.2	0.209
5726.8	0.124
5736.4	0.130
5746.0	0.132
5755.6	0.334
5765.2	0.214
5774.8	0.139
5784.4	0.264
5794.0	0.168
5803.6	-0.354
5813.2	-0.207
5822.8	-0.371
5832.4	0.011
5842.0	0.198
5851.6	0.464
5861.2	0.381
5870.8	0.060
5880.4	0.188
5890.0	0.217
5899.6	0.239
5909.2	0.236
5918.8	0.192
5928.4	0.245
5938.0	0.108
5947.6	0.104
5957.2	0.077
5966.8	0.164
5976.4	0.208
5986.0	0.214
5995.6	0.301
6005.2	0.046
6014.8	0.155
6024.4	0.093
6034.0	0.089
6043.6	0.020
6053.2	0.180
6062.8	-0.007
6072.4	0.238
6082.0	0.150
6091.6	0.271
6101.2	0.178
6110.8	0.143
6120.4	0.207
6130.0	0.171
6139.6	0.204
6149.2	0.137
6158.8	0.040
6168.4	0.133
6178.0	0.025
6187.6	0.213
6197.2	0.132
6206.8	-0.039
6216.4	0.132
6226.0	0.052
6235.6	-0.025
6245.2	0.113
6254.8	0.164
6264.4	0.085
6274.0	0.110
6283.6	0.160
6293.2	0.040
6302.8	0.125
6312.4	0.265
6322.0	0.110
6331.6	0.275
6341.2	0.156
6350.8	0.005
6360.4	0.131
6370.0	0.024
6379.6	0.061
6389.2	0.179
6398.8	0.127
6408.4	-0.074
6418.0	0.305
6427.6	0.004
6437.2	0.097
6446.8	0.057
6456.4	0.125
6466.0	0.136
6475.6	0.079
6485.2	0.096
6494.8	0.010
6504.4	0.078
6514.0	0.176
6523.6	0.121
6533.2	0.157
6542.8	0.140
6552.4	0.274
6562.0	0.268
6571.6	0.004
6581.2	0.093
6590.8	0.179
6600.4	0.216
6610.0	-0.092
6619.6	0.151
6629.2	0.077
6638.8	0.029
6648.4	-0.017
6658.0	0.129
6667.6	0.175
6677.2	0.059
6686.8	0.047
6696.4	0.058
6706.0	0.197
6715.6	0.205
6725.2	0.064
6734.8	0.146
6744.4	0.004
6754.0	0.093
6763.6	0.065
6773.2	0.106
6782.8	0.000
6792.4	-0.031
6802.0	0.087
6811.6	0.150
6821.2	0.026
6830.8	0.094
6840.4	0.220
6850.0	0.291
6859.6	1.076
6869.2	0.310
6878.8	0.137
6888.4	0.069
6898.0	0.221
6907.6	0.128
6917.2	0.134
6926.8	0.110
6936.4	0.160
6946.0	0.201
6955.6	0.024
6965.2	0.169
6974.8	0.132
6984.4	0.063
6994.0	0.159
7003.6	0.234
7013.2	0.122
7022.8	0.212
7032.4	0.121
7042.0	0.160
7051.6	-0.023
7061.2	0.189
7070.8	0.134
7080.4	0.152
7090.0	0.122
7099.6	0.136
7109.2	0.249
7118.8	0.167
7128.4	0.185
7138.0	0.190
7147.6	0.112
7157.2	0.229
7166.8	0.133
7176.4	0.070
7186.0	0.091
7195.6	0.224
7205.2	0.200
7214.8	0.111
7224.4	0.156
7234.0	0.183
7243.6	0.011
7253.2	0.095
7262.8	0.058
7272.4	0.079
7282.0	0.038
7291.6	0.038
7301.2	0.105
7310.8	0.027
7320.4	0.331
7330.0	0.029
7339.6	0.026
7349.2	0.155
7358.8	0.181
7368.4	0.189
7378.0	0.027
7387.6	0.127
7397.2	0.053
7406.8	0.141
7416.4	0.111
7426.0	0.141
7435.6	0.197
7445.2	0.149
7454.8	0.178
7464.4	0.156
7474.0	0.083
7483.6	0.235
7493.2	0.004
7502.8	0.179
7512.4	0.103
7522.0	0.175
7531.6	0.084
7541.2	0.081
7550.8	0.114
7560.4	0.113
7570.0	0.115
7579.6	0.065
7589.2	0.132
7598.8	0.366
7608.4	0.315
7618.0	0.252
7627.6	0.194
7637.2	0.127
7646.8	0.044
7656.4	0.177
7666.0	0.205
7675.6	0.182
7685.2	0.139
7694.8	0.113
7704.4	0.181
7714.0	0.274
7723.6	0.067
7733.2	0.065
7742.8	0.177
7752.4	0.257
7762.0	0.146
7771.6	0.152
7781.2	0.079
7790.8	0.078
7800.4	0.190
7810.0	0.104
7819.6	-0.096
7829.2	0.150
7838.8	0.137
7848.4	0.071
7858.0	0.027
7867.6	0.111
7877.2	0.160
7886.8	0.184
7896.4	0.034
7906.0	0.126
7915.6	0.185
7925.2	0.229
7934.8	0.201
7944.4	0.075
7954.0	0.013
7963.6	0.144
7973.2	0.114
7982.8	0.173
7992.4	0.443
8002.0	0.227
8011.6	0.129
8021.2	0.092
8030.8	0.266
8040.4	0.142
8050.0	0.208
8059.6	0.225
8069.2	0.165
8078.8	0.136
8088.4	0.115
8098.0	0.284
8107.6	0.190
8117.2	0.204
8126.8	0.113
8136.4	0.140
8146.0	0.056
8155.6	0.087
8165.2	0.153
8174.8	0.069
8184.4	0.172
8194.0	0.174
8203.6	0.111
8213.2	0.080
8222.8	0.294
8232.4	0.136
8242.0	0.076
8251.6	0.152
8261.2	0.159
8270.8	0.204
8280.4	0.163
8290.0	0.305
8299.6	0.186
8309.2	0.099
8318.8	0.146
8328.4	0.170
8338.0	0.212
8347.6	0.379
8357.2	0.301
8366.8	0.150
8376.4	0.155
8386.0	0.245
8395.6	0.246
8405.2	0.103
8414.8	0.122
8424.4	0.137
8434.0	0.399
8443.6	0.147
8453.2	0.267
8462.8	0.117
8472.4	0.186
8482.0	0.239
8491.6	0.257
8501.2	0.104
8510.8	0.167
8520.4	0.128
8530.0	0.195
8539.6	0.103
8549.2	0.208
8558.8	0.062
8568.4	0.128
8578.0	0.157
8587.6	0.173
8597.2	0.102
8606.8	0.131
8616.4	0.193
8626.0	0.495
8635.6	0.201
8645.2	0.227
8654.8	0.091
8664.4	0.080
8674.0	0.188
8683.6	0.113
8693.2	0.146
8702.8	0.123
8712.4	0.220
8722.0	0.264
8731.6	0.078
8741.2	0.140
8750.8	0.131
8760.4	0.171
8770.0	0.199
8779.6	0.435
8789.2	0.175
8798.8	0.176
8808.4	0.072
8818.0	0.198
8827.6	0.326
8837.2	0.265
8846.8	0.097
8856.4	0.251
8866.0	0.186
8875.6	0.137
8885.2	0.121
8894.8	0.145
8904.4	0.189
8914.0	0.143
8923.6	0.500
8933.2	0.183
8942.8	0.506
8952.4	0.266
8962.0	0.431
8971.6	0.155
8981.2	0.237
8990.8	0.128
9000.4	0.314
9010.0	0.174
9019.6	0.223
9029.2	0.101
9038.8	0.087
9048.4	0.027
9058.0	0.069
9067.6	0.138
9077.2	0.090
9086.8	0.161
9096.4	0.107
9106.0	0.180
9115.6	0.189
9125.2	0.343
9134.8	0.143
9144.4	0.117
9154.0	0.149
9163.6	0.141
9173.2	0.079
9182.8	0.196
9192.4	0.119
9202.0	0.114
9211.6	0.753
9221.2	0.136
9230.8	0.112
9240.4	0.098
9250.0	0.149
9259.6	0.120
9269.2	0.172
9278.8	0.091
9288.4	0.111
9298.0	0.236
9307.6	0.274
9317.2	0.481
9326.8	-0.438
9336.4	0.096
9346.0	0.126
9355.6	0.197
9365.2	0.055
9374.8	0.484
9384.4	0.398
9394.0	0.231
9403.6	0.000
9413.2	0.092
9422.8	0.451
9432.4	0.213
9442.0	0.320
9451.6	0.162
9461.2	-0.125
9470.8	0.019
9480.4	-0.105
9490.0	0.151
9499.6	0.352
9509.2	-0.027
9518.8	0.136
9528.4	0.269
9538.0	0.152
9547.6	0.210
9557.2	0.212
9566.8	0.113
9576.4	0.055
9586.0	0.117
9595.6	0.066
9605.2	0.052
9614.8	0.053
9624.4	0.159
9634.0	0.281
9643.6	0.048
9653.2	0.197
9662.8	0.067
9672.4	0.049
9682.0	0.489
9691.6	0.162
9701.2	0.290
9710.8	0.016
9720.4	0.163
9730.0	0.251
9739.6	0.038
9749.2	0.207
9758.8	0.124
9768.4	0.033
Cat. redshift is 0.84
